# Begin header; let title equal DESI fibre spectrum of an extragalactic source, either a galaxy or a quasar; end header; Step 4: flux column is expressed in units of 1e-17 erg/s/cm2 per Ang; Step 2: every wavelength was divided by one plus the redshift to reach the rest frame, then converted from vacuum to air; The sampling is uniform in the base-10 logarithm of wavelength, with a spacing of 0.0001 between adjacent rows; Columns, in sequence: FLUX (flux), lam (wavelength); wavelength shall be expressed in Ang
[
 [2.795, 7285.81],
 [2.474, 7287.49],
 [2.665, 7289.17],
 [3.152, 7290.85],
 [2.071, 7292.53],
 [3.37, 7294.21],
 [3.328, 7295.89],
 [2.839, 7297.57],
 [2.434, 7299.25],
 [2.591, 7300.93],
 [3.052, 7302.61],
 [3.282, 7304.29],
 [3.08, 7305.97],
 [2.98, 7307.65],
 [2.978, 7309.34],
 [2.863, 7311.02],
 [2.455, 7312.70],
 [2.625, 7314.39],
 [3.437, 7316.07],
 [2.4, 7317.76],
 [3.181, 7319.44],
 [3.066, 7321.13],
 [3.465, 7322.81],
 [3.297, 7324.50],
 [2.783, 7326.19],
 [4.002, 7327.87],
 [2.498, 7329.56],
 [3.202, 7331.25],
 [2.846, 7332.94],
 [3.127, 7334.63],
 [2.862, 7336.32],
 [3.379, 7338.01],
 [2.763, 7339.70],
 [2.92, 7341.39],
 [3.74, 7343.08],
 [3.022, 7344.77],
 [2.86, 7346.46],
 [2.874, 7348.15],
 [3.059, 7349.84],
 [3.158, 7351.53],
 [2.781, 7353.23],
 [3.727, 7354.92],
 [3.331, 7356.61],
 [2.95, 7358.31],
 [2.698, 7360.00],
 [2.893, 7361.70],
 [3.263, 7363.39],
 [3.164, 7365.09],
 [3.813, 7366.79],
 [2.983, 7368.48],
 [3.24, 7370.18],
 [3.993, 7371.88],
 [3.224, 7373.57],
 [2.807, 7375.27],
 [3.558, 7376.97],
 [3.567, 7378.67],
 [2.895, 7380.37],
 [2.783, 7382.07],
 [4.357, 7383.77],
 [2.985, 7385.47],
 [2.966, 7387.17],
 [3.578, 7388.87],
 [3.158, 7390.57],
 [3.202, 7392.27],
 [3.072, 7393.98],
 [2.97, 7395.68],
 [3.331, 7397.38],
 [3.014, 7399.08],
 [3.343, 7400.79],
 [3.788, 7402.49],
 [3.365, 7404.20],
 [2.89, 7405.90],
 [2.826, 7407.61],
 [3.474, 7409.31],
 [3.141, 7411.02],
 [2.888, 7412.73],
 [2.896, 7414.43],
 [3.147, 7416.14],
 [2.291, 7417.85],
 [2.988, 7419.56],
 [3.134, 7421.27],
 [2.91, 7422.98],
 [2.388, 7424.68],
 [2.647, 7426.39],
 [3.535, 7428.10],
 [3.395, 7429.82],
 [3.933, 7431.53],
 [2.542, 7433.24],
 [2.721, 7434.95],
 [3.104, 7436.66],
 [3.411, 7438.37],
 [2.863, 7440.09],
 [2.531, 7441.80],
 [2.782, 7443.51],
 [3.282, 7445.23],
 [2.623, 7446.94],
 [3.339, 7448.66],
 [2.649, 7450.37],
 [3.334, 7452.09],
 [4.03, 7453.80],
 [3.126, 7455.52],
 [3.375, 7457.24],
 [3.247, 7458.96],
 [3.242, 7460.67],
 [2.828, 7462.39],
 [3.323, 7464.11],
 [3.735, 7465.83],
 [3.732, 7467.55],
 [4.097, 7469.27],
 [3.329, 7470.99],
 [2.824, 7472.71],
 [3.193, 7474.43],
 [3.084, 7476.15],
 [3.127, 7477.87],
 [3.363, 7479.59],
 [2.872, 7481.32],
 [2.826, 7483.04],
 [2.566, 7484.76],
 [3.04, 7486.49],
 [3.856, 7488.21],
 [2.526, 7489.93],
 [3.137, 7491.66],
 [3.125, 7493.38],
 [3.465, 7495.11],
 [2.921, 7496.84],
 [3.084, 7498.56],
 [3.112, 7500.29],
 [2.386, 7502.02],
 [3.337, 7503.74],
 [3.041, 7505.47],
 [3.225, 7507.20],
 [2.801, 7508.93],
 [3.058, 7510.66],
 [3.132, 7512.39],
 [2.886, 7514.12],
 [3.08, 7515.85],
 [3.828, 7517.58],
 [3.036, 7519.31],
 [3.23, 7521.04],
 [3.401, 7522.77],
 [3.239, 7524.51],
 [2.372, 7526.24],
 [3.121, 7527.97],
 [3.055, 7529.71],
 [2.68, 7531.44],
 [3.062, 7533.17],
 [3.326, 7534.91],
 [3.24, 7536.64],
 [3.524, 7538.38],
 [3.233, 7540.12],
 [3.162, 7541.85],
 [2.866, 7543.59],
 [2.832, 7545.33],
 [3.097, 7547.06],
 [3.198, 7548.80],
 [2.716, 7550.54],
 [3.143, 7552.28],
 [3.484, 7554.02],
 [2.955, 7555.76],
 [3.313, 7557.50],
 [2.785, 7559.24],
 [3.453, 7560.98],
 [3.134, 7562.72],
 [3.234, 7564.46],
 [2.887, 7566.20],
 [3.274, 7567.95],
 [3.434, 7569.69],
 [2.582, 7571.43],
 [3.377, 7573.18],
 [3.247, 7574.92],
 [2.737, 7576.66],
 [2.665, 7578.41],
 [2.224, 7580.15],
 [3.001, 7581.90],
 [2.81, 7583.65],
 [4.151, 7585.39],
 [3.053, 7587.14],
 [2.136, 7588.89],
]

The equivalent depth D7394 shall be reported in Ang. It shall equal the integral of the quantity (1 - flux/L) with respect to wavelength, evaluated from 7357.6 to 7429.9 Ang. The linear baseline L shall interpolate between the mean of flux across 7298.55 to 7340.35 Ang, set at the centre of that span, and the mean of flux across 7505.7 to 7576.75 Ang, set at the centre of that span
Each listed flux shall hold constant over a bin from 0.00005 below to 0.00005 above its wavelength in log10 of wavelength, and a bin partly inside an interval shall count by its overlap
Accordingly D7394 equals -2.8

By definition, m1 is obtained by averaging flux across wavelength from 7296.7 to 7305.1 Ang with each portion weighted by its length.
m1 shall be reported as 2.84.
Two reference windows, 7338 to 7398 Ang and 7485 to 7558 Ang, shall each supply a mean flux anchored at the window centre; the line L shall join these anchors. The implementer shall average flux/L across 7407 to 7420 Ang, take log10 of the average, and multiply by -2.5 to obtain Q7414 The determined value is 0.07 mag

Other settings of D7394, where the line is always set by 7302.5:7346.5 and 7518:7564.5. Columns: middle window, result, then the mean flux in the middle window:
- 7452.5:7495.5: -2.1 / 3.24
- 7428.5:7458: -0.4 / 3.12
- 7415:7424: 0.6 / 2.88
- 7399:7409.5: -0.6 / 3.24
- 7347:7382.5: -1.4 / 3.18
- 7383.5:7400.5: -0.9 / 3.23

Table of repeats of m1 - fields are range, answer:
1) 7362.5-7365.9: 3.21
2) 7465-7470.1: 3.85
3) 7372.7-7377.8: 3.2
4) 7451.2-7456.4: 3.49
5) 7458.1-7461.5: 3.25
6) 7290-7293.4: 2.62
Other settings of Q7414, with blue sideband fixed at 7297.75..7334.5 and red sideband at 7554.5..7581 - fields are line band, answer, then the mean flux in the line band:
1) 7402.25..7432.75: -0.026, 3.07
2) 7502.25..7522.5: -0.042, 3.14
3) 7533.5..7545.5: -0.056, 3.18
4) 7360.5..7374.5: -0.109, 3.3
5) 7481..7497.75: -0.010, 3.04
